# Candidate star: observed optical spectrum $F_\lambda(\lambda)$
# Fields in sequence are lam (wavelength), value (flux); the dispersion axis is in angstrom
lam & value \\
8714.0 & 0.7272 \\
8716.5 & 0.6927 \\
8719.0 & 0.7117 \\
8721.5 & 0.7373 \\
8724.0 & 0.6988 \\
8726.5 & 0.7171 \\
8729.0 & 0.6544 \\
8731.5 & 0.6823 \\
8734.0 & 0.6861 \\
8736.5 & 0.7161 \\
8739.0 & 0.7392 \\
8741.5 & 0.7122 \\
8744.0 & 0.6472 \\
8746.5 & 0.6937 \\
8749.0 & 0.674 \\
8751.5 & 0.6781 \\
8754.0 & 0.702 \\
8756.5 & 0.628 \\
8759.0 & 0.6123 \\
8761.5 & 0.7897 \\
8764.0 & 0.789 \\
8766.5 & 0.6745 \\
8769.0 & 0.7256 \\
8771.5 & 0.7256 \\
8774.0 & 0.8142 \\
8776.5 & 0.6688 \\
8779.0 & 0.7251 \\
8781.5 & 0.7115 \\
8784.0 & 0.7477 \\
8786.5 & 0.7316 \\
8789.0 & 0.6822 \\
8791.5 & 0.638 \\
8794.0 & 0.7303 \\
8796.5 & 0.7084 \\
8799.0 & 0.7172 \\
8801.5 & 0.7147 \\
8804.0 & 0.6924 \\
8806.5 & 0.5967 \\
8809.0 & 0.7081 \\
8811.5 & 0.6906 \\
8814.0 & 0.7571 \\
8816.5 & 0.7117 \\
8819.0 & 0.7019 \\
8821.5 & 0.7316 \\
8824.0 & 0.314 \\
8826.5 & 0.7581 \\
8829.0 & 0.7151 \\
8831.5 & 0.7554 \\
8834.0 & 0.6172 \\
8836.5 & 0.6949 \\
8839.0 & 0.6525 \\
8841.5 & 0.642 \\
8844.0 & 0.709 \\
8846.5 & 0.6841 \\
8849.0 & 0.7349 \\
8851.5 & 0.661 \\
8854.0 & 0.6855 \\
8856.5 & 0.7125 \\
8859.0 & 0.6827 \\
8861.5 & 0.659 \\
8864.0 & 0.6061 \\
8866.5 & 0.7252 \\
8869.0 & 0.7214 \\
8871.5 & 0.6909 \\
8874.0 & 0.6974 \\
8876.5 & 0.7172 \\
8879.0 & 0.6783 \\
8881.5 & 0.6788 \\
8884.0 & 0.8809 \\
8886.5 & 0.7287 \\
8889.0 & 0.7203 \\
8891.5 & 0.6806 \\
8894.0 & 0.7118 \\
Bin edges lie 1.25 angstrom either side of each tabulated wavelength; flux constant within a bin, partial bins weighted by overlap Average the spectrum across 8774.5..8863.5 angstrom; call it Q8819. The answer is 0.687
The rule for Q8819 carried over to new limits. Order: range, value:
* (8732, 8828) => 0.696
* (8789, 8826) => 0.674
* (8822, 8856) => 0.666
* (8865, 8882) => 0.701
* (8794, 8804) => 0.713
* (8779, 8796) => 0.708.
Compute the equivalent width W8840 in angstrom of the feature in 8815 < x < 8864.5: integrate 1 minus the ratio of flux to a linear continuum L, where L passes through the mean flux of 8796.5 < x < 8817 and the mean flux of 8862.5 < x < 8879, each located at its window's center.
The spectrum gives 1.57 angstrom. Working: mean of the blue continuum 0.699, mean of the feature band 0.673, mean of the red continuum 0.691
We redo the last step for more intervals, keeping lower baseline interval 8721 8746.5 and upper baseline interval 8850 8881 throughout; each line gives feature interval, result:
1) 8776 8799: -0.4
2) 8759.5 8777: -1.1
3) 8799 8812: 0.2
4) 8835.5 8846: 0.2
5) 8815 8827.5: 0.8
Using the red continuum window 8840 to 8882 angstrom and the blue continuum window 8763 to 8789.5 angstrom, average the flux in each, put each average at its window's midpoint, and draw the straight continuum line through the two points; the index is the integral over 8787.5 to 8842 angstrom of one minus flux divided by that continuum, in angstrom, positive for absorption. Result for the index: 2.3 angstrom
